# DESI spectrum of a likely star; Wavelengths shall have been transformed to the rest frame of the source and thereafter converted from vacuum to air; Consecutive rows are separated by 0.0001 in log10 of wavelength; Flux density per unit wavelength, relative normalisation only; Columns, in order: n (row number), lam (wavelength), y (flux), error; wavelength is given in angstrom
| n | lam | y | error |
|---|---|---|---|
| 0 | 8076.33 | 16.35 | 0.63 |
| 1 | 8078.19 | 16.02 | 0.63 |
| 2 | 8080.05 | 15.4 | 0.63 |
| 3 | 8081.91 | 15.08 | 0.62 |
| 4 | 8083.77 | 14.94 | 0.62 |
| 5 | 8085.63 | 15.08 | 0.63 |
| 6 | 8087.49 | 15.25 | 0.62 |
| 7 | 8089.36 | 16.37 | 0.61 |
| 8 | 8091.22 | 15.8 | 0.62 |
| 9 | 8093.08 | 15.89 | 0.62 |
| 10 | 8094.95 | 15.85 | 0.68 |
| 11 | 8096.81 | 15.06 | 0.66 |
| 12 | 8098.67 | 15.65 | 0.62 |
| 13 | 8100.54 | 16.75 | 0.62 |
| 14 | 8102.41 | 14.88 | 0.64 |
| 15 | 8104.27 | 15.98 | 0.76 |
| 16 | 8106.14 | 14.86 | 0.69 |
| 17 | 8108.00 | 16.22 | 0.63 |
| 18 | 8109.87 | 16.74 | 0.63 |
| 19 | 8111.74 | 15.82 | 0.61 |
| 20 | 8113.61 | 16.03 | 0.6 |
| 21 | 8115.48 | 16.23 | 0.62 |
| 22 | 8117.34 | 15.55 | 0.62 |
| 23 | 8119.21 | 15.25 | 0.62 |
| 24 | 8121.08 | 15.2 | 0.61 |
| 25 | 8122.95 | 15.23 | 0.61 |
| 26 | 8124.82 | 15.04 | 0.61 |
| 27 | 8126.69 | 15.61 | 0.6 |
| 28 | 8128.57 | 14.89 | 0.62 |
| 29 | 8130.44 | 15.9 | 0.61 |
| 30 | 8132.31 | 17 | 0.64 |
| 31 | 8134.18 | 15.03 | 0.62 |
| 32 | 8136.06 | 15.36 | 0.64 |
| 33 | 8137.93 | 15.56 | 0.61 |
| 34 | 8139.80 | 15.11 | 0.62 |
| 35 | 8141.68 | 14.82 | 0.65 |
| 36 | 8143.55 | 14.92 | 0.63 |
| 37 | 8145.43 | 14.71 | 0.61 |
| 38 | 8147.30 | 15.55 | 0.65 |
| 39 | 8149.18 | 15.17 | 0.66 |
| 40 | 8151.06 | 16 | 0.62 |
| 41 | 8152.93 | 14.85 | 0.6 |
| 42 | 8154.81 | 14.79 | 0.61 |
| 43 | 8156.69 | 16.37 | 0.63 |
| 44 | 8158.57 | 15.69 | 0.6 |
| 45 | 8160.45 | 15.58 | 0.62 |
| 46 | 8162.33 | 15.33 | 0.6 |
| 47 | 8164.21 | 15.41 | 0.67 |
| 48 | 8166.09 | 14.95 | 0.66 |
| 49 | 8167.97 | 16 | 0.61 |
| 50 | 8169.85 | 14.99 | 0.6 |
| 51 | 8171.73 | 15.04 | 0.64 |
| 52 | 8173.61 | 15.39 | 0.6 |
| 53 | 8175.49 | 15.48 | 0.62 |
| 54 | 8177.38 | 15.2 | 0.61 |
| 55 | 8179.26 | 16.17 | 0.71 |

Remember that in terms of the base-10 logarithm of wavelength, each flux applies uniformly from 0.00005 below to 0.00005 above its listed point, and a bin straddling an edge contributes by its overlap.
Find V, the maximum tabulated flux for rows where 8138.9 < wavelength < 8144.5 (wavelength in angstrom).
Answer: 15.11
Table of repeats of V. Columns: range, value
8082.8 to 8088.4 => 15.25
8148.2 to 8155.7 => 16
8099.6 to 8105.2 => 16.75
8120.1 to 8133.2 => 17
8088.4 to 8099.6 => 16.37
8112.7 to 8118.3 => 16.23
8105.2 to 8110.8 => 16.74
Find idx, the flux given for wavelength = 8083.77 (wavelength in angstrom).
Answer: 14.94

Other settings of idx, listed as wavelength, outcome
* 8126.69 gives 15.61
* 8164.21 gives 15.41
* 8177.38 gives 15.2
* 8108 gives 16.22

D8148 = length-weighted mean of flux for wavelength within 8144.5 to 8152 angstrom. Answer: 15.4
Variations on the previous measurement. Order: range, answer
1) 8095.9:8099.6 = 15.4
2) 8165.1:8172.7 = 15.3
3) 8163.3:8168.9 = 15.5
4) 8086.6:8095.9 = 15.8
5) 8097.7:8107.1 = 15.6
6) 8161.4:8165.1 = 15.4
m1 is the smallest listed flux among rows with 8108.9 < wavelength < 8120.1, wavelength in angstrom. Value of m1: 15.25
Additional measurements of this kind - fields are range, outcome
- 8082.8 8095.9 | 14.94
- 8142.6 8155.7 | 14.71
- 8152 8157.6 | 14.79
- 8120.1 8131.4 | 14.89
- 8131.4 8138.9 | 15.03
